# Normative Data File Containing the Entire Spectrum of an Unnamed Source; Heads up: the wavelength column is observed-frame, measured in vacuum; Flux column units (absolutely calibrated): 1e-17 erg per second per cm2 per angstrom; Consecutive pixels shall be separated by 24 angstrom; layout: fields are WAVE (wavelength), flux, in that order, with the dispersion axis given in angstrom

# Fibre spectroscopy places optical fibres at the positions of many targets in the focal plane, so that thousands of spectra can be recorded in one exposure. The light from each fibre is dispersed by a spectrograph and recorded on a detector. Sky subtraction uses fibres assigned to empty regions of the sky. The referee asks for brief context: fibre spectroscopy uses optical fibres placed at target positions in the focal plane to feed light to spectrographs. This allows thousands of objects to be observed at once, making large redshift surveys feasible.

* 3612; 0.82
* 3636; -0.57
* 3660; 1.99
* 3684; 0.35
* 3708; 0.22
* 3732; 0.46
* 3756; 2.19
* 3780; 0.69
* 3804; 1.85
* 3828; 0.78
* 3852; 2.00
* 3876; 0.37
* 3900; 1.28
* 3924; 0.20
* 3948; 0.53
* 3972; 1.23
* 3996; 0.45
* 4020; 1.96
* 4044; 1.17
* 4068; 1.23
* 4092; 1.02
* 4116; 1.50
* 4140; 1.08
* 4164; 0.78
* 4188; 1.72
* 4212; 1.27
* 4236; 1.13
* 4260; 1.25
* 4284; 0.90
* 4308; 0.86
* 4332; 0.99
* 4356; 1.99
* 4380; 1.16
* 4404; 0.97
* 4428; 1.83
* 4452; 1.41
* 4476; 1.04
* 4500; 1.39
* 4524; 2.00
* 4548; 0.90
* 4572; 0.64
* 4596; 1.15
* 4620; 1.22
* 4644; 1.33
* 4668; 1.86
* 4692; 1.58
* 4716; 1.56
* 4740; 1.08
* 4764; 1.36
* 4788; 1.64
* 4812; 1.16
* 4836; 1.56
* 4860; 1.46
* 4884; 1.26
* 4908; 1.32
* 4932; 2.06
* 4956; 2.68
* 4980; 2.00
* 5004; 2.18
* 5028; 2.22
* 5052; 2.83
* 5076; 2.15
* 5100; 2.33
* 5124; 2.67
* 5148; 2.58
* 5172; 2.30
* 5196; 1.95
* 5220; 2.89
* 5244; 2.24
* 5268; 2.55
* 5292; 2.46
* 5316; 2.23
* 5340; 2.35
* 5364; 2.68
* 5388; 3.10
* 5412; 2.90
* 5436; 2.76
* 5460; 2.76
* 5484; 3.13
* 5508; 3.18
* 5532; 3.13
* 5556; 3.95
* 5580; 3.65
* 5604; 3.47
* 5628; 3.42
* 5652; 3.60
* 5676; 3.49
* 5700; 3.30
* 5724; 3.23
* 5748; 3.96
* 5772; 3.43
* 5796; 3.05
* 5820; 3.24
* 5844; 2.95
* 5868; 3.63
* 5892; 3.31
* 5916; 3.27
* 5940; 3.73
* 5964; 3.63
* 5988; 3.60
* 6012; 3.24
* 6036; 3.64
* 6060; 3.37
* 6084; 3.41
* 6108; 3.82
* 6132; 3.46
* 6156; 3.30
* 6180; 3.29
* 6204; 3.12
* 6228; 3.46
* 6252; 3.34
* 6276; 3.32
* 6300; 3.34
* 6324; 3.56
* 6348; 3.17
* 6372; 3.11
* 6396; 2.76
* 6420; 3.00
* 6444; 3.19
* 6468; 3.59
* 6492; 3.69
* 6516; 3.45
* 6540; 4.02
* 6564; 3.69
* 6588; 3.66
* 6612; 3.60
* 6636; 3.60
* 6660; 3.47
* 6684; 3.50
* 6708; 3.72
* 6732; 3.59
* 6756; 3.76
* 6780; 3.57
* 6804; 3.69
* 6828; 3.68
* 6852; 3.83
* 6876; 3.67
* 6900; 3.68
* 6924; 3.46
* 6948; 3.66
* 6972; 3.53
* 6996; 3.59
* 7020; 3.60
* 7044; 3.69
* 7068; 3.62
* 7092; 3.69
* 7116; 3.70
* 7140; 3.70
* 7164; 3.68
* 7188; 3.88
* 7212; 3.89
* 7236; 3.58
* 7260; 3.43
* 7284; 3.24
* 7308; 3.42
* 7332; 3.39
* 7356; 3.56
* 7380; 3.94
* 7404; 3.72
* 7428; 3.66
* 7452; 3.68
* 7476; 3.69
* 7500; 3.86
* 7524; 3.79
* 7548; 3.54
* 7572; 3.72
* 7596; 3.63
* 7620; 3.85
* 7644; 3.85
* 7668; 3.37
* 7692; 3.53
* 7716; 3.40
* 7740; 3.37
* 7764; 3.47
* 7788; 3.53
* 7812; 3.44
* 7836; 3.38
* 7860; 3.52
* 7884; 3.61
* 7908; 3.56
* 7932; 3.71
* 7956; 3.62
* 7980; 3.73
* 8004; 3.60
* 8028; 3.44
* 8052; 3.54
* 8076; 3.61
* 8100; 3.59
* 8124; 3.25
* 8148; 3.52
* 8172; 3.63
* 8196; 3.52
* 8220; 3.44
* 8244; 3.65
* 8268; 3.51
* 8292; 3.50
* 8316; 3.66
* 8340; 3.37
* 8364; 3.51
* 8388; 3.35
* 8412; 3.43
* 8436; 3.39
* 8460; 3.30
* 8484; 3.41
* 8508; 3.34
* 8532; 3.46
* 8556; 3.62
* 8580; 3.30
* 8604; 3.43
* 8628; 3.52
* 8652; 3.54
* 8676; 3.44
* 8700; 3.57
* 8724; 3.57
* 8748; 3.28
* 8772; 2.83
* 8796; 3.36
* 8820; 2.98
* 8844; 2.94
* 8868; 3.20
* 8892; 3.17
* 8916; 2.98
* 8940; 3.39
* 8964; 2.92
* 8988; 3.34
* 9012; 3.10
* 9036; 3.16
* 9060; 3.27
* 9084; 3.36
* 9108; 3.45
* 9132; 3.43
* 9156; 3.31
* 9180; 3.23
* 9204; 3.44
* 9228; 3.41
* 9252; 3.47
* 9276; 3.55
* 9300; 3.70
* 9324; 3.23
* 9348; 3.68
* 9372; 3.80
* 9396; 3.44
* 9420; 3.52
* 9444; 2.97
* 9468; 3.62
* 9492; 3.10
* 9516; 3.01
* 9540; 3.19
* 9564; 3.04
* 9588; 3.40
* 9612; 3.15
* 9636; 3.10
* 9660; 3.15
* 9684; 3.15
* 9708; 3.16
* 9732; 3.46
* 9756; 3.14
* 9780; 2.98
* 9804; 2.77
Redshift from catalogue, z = 0.237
